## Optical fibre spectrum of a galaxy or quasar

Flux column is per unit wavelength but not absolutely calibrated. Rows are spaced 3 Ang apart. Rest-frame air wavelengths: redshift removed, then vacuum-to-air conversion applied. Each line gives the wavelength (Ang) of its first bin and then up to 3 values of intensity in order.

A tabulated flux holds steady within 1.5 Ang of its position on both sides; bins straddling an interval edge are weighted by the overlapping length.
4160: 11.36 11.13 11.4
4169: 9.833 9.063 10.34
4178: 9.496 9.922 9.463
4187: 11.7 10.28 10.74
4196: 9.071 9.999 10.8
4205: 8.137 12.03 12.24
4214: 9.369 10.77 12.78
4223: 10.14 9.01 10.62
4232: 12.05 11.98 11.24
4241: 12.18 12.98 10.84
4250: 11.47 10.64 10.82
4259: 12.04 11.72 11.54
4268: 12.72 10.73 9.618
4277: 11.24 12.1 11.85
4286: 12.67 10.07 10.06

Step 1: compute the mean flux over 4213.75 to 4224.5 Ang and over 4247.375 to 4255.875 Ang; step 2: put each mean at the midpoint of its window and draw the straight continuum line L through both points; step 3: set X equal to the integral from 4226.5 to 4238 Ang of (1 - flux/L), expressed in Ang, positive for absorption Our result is -0.4 Ang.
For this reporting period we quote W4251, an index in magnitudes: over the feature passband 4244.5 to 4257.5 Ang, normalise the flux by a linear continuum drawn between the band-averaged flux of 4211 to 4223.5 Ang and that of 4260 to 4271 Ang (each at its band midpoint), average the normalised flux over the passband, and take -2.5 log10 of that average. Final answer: 0.05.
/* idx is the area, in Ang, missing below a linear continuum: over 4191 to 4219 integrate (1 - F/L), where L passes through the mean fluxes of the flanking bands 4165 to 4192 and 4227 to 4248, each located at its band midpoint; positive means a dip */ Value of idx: 1.1 Ang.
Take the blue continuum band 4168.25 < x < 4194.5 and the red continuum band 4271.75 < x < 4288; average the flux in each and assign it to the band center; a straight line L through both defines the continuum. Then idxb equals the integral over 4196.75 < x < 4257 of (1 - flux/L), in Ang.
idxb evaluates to -1.5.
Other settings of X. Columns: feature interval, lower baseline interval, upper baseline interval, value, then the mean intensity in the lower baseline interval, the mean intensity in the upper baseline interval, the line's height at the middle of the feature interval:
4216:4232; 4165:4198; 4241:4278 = 0.0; 10.1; 11.4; 10.8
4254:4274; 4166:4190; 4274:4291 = -0.5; 10.1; 11.4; 11.1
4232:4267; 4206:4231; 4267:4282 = -1.8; 10.8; 11.3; 11.1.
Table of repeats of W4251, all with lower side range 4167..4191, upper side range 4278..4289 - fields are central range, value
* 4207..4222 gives -0.07 mag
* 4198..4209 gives 0.03 mag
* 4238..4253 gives -0.05 mag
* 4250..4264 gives 0.01 mag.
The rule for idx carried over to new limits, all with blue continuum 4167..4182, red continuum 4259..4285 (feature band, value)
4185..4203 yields -0.5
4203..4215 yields -0.1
